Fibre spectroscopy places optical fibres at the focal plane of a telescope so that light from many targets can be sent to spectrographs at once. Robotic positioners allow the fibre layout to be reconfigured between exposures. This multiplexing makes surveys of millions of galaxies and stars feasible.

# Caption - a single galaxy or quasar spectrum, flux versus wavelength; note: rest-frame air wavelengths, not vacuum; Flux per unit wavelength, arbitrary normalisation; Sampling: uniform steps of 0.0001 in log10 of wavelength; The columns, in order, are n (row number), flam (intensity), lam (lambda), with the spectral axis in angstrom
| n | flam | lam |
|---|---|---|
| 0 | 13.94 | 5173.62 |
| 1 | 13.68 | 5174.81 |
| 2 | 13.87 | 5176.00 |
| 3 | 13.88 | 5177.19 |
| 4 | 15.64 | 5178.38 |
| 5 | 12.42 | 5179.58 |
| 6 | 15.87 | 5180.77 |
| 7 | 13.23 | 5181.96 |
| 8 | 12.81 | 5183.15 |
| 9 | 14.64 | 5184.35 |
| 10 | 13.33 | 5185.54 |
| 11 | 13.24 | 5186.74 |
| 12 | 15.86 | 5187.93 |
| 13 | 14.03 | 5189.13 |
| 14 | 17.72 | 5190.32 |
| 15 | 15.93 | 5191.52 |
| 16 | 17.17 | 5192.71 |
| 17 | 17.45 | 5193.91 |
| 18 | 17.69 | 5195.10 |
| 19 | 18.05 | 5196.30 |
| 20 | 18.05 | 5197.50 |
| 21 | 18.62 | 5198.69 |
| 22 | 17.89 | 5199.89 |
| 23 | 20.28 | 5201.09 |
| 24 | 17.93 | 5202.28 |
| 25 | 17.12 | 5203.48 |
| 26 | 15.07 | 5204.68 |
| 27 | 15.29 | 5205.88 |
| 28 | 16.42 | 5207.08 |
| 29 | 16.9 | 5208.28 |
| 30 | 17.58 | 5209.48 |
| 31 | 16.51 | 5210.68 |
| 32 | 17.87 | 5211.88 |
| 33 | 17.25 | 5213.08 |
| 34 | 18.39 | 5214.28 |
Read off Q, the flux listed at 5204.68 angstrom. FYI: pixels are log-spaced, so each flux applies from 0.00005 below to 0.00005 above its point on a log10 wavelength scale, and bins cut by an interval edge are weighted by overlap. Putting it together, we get 15.07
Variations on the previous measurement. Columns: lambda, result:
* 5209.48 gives 17.58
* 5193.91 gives 17.45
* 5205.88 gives 15.29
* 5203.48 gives 17.12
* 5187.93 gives 15.86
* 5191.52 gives 15.93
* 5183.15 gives 12.81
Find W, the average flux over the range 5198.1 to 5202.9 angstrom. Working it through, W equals 18.7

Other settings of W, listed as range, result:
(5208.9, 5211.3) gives 17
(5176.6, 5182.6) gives 14.2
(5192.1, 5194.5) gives 17.3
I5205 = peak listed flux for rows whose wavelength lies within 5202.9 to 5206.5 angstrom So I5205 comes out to 17.12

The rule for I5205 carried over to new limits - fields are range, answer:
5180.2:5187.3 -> 15.87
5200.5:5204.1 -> 20.28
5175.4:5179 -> 15.64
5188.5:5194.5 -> 17.72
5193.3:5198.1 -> 18.05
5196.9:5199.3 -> 18.62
